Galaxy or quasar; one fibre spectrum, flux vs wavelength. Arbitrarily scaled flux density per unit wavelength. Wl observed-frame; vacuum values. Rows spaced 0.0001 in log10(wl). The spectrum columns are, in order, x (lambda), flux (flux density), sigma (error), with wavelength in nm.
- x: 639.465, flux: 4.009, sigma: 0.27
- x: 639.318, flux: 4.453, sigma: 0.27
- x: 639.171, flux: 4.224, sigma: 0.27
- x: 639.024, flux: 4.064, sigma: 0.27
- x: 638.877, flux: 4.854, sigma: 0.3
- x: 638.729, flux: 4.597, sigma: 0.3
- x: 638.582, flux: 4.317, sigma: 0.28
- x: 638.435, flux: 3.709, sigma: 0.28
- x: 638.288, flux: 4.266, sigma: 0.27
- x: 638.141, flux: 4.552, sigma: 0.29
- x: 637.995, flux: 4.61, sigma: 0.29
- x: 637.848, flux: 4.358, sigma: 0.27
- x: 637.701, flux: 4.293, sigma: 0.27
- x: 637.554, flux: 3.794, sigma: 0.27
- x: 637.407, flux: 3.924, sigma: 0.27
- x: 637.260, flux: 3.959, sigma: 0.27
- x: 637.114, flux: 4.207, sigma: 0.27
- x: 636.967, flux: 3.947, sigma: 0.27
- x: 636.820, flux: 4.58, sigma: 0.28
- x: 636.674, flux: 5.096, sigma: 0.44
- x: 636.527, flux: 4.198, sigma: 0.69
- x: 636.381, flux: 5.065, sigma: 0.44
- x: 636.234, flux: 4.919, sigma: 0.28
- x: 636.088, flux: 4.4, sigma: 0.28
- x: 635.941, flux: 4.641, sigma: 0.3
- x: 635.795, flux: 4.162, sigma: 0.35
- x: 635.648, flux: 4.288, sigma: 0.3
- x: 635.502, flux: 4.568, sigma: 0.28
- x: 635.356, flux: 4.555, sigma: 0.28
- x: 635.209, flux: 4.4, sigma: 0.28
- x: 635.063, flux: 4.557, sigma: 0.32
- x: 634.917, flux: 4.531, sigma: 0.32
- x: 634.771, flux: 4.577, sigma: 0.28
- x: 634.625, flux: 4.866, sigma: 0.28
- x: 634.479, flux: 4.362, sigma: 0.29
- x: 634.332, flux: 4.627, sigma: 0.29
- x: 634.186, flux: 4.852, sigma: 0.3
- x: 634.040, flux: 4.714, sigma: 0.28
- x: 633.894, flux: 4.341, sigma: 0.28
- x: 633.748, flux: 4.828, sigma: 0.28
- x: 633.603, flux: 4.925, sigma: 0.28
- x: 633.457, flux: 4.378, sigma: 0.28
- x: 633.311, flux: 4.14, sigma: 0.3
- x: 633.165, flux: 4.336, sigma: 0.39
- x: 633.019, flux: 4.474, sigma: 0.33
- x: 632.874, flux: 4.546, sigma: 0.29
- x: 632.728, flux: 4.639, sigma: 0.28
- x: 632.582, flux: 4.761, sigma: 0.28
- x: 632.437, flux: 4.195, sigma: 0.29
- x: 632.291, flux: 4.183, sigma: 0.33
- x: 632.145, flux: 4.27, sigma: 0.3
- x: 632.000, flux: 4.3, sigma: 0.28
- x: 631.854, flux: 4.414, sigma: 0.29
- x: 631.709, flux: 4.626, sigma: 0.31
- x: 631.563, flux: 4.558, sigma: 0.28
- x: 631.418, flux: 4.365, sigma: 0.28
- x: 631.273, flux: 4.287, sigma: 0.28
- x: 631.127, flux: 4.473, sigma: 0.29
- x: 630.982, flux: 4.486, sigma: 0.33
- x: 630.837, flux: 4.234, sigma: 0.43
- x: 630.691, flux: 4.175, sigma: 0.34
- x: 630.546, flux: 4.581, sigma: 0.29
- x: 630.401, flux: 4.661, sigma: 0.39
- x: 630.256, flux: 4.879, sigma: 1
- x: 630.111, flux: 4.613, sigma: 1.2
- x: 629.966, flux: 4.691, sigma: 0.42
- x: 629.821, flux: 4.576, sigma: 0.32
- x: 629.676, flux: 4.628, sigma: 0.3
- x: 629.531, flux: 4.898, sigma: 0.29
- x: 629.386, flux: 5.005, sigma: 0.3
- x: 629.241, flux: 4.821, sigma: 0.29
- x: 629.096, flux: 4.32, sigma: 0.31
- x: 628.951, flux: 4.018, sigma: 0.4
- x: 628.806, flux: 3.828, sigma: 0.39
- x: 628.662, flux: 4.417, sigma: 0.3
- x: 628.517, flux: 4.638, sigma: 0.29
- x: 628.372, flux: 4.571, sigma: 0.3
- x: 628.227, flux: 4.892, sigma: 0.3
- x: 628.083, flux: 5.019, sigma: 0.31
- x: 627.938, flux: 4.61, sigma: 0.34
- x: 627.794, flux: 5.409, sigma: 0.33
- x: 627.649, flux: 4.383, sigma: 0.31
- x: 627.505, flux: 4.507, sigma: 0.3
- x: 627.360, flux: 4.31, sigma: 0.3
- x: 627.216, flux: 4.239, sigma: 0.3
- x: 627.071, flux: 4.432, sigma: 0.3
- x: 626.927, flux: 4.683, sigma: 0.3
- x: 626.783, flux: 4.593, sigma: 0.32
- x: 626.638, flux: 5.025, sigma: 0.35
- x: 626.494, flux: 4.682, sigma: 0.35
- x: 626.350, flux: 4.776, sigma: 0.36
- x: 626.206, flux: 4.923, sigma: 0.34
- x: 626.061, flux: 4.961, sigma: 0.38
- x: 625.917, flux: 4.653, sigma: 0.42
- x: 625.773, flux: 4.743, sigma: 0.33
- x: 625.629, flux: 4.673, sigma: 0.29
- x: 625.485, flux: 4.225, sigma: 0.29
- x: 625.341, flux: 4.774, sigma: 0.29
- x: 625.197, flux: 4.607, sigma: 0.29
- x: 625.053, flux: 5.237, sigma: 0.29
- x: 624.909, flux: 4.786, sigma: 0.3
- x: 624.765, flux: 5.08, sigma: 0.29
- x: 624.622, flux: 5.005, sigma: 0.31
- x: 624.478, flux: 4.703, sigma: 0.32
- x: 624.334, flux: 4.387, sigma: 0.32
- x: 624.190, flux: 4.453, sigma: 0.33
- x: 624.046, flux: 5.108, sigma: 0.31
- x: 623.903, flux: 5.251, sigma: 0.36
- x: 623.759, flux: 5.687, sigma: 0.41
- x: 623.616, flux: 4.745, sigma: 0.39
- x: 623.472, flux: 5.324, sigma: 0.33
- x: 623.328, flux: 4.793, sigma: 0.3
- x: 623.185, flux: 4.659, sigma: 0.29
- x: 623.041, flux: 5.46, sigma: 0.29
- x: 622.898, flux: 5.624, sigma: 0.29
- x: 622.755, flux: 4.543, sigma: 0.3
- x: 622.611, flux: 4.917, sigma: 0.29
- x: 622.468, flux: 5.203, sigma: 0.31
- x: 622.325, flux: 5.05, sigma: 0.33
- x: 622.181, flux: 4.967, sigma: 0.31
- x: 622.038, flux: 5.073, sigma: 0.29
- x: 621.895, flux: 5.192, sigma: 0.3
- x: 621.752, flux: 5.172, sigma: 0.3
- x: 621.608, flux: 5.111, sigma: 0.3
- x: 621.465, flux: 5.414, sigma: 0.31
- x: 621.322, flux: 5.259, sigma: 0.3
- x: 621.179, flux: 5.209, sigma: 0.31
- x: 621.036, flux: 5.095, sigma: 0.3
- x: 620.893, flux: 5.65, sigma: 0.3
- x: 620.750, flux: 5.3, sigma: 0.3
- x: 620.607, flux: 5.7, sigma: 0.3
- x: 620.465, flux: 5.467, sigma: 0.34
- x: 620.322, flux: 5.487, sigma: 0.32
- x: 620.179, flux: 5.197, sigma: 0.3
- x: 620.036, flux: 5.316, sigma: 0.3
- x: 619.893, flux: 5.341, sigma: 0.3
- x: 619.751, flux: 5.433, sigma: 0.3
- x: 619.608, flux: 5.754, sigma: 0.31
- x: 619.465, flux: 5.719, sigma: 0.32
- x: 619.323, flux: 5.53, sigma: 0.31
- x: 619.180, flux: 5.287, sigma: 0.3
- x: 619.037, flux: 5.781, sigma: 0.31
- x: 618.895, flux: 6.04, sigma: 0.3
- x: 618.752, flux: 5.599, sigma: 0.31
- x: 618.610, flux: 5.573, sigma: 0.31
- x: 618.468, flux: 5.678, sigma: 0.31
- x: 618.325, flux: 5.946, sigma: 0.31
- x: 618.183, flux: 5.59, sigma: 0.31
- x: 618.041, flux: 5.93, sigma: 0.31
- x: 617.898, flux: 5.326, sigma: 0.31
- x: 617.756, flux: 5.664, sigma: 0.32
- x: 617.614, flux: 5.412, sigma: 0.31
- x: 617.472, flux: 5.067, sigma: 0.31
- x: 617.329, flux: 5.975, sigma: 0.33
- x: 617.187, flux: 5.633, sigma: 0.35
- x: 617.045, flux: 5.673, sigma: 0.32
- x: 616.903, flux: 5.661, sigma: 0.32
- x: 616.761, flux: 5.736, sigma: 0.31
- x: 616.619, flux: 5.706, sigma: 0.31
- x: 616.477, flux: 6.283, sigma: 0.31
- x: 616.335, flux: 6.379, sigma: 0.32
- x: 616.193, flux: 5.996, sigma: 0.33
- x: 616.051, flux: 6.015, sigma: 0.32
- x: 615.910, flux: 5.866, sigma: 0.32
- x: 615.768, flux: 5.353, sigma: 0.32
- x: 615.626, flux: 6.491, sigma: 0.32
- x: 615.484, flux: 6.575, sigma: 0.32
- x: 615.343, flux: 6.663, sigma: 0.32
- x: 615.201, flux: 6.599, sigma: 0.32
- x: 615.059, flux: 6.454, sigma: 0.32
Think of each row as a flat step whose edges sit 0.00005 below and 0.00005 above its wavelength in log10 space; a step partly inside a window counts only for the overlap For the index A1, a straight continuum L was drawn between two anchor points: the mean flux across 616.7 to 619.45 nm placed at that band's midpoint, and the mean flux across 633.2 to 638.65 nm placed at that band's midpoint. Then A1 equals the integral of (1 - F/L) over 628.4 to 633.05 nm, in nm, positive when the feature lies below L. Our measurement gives 0.30 nm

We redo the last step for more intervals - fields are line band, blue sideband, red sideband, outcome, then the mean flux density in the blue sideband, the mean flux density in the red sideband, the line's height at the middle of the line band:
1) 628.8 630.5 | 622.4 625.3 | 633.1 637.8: 0.041 nm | 4.98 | 4.47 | 4.72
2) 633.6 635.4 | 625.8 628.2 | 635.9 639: -0.056 nm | 4.71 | 4.39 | 4.48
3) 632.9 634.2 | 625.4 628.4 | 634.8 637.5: -0.009 nm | 4.68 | 4.44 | 4.51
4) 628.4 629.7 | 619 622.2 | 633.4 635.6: 0.105 nm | 5.37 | 4.6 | 4.9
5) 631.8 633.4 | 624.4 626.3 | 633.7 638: 0.064 nm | 4.8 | 4.47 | 4.57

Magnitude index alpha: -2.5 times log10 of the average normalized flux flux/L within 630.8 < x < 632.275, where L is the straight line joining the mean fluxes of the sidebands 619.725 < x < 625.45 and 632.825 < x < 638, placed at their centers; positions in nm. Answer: 0.06 mag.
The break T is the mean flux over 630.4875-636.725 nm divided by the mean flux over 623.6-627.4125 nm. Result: 0.94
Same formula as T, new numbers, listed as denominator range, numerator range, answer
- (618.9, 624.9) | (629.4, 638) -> 0.86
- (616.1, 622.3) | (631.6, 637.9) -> 0.81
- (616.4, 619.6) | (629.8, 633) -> 0.79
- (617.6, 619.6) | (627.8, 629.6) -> 0.82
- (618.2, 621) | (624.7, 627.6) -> 0.84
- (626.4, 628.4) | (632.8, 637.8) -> 0.96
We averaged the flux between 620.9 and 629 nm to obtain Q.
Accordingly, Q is 4.85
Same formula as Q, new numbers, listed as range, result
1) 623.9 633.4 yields 4.6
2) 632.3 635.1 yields 4.55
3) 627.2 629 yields 4.54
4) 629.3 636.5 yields 4.54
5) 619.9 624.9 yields 5.13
